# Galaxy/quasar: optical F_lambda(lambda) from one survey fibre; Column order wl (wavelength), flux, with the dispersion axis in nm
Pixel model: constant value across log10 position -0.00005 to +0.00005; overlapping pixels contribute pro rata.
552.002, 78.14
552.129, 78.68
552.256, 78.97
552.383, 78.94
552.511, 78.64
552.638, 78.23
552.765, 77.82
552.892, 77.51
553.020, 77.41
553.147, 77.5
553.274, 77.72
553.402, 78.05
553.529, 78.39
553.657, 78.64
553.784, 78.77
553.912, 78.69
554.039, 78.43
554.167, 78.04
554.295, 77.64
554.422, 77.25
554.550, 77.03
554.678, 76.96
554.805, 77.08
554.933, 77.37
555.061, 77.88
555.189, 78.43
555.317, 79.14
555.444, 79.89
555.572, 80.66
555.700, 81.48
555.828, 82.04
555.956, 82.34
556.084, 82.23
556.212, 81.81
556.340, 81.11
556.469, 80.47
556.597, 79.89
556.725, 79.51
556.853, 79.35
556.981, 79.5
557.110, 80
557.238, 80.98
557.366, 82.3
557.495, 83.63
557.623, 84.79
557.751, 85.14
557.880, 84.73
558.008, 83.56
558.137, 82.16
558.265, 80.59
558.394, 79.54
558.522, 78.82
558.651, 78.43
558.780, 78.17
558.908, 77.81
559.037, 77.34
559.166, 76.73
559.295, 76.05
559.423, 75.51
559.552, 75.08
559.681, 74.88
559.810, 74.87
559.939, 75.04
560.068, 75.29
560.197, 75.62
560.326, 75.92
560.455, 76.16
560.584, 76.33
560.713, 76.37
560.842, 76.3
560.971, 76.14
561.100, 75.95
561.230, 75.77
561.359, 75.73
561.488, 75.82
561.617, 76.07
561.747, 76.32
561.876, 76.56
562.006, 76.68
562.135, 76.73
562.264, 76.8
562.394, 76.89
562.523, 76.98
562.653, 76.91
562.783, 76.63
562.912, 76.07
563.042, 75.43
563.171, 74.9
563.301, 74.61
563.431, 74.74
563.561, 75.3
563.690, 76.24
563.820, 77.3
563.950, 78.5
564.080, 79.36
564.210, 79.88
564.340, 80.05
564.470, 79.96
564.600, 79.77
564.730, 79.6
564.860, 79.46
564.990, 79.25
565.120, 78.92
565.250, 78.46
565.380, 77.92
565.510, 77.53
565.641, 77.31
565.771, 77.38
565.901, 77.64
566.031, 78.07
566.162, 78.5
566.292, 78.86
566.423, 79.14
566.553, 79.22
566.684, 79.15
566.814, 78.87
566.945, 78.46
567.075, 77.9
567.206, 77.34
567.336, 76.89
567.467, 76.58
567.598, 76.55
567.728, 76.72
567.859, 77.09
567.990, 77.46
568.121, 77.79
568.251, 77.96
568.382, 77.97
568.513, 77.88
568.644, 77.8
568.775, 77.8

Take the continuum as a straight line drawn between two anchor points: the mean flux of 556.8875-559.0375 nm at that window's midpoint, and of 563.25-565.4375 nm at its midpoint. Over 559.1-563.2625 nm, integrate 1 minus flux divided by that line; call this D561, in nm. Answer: 0.19 nm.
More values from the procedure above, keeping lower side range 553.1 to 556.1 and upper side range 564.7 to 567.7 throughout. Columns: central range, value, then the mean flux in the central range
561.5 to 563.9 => 0.07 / 76.2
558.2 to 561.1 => 0.07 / 76.7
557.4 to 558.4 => -0.06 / 83.2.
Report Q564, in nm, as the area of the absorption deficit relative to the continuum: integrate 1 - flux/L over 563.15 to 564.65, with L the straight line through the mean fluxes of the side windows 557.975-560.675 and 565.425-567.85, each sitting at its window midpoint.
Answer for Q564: 0.00 nm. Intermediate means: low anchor 77.2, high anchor 77.9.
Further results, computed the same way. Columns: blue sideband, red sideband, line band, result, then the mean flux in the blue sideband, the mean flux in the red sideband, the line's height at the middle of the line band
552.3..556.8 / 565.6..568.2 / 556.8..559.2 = -0.06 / 78.9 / 77.9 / 78.6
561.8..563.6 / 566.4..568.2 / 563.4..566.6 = -0.06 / 76.1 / 77.8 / 76.9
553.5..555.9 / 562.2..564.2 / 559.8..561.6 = 0.03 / 78.6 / 76.5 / 77.1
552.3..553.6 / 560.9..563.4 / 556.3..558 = -0.10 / 78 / 76.1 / 77.2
